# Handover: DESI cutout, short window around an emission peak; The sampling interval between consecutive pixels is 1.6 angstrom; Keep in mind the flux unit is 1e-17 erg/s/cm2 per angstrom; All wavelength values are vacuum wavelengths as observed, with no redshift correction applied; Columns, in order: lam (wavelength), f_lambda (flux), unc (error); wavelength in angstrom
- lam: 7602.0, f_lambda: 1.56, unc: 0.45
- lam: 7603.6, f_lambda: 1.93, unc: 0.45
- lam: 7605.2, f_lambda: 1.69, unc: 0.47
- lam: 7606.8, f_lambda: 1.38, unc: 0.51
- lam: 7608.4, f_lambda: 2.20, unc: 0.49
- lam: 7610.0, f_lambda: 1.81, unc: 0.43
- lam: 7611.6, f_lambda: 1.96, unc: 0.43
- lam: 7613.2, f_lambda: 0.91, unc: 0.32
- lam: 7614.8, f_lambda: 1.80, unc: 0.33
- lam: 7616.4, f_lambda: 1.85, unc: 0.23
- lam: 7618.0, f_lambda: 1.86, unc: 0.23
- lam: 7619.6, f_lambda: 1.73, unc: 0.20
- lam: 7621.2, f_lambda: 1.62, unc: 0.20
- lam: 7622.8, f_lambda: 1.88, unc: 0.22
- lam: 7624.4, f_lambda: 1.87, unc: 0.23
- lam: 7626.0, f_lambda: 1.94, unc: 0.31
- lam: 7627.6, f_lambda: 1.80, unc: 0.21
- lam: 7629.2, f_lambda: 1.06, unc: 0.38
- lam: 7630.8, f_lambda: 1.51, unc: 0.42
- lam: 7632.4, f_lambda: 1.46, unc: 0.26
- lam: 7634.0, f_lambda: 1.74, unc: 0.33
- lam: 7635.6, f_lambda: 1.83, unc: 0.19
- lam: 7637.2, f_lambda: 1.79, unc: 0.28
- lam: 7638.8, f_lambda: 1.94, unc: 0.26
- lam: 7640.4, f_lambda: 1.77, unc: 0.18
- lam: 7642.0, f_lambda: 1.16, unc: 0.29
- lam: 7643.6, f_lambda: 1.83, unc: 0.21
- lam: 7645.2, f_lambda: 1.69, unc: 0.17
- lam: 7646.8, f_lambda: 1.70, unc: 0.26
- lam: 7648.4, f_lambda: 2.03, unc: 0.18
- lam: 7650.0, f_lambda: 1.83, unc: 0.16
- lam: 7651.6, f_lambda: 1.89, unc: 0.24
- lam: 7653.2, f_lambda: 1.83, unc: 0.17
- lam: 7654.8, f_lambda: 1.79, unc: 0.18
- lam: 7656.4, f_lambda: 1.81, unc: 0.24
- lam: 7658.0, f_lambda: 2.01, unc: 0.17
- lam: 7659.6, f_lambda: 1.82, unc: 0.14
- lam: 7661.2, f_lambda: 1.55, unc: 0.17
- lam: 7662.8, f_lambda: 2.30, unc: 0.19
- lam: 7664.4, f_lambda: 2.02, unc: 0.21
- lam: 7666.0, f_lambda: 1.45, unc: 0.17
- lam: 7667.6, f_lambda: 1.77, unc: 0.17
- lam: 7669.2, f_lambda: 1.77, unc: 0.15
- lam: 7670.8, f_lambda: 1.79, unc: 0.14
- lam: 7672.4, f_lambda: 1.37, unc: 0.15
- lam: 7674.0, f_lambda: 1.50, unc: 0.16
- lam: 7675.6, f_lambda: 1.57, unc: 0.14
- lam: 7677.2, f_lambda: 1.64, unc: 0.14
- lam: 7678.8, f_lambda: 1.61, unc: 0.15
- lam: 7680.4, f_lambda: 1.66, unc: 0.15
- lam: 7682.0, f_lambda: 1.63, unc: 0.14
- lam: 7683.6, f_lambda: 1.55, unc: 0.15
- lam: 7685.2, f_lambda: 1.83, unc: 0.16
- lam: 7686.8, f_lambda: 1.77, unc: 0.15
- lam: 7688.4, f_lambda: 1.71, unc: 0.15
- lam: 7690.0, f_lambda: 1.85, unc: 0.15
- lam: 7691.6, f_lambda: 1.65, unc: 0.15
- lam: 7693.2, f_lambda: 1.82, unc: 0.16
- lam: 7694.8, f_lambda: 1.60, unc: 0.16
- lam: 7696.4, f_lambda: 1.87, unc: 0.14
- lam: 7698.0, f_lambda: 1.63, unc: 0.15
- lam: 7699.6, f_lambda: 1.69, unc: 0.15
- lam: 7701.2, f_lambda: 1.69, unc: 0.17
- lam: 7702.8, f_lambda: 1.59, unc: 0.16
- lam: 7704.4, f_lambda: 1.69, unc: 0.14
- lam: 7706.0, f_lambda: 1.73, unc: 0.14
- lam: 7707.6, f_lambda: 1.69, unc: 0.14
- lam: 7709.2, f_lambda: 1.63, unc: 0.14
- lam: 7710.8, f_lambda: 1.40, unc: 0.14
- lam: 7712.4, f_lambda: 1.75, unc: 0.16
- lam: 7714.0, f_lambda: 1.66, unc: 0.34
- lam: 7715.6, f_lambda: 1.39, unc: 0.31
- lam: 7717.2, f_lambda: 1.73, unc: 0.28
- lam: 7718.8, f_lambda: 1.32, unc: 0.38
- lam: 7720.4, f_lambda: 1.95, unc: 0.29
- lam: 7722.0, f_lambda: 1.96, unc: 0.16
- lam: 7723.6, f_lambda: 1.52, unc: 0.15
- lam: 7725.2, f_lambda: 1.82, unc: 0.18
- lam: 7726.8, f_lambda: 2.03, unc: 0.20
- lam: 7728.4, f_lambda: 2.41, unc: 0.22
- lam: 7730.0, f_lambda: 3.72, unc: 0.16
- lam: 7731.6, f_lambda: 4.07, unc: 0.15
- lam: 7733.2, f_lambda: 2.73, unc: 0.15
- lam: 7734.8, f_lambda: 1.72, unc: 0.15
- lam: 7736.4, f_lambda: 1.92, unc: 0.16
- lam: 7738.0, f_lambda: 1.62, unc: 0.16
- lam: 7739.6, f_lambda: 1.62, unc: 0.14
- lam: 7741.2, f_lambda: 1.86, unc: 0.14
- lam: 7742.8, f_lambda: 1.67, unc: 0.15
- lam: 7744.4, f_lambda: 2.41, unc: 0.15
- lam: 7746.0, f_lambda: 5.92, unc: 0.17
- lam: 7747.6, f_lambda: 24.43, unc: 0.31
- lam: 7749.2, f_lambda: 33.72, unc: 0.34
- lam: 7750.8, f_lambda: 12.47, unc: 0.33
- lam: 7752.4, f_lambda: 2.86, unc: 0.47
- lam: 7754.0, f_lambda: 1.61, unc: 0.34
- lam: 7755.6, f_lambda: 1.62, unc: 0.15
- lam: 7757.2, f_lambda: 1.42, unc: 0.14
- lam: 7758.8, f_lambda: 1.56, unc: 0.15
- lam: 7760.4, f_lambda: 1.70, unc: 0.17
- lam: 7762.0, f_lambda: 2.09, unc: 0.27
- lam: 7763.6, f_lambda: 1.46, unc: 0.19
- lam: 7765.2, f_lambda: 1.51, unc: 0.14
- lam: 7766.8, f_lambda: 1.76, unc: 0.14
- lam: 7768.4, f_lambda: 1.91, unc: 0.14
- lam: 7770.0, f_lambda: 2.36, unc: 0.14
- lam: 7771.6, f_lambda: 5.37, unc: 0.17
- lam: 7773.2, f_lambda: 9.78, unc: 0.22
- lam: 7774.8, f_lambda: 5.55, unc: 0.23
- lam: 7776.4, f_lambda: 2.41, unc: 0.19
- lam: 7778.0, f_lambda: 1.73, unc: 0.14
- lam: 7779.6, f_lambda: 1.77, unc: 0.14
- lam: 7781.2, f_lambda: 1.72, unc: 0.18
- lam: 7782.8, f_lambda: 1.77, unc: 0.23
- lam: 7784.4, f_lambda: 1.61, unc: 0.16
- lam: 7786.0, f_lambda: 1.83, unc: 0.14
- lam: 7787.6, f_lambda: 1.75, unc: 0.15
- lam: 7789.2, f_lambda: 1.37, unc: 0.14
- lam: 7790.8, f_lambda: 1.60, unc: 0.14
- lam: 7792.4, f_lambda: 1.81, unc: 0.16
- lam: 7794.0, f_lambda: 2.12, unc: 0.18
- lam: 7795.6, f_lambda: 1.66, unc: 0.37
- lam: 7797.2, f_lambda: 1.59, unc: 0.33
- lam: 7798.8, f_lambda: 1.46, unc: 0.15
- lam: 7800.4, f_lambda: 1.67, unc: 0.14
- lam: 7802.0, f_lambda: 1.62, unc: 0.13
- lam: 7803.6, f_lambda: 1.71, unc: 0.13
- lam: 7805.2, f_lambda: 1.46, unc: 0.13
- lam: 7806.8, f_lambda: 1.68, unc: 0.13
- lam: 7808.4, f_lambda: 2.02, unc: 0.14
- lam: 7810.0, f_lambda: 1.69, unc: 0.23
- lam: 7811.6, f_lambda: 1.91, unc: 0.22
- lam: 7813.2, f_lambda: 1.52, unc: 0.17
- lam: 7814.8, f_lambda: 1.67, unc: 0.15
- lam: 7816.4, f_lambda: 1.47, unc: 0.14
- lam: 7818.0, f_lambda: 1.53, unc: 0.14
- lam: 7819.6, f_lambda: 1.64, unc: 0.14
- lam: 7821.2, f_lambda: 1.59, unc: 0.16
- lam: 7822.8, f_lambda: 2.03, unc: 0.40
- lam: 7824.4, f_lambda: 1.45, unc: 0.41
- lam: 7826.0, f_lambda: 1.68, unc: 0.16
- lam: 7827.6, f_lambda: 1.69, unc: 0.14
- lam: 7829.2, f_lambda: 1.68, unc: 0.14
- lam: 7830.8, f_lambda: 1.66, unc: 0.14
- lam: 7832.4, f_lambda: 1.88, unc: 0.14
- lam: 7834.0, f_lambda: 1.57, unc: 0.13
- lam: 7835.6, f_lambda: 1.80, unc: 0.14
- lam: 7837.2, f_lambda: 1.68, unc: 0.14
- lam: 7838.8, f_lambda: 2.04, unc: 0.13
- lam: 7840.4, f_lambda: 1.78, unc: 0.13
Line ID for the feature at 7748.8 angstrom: H-alpha 6563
